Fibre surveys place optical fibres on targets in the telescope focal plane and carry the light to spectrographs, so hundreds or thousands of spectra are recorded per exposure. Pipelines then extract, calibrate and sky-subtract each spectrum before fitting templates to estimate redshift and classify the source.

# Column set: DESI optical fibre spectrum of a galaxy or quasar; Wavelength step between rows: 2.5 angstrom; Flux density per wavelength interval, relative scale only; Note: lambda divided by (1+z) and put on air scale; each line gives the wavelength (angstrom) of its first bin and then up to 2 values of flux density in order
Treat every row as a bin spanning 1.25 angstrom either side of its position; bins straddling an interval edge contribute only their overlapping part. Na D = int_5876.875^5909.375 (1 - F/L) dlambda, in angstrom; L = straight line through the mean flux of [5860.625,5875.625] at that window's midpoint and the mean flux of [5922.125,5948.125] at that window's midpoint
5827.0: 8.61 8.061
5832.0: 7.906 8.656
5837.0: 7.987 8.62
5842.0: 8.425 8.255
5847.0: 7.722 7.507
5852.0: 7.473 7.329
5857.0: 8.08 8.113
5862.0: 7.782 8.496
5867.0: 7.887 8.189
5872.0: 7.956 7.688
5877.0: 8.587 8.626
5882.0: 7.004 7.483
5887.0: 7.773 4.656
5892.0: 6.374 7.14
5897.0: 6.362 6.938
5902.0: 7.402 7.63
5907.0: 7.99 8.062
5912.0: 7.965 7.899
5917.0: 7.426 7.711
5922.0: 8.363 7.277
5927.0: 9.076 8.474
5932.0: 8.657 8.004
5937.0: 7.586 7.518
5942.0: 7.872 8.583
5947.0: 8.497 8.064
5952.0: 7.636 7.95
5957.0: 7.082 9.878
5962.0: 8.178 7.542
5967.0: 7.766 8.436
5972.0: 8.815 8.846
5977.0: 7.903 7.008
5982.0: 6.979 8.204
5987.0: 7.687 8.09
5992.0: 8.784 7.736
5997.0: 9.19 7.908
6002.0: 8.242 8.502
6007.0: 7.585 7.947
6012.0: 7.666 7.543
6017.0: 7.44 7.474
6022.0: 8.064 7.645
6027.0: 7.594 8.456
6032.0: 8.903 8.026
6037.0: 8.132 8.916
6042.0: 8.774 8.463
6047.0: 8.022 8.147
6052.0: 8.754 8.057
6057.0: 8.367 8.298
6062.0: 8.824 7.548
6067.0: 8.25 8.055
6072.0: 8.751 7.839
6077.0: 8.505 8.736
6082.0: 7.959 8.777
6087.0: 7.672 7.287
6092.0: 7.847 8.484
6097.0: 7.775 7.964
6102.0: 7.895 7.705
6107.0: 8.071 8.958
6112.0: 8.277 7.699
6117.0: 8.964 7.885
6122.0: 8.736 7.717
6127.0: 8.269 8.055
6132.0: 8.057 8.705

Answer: 3.44 angstrom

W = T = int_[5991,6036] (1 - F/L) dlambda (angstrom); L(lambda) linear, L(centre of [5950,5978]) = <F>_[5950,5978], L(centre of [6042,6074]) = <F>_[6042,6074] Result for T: 1.15 angstrom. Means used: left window 8.18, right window 8.3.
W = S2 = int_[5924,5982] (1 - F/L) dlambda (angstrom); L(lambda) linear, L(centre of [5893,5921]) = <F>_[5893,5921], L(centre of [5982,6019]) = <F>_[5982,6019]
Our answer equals -2.71 angstrom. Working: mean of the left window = 7.5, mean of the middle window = 8.1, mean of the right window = 7.99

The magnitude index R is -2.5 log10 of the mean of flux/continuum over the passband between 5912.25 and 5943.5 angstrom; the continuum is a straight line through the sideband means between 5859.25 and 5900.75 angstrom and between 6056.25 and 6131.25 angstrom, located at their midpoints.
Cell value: -0.05 mag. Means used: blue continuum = 7.46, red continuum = 8.17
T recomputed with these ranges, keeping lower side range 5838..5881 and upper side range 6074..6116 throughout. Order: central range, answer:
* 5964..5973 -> -0.1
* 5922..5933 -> -0.4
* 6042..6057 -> -0.5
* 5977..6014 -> 0.5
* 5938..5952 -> 0.0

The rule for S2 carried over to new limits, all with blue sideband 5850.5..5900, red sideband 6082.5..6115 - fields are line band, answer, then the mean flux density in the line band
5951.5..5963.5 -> -0.7 angstrom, 8.16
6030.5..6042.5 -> -1.0 angstrom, 8.53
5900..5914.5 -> -0.4 angstrom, 7.77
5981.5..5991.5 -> -0.1 angstrom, 7.88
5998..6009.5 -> -0.4 angstrom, 8.07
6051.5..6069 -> -0.7 angstrom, 8.27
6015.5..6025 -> 0.2 angstrom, 7.65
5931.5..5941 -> -0.3 angstrom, 7.88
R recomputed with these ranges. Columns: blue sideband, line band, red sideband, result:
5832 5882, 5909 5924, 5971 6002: 0.03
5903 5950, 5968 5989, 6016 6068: 0.02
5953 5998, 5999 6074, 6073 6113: 0.00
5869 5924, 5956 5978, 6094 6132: -0.08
